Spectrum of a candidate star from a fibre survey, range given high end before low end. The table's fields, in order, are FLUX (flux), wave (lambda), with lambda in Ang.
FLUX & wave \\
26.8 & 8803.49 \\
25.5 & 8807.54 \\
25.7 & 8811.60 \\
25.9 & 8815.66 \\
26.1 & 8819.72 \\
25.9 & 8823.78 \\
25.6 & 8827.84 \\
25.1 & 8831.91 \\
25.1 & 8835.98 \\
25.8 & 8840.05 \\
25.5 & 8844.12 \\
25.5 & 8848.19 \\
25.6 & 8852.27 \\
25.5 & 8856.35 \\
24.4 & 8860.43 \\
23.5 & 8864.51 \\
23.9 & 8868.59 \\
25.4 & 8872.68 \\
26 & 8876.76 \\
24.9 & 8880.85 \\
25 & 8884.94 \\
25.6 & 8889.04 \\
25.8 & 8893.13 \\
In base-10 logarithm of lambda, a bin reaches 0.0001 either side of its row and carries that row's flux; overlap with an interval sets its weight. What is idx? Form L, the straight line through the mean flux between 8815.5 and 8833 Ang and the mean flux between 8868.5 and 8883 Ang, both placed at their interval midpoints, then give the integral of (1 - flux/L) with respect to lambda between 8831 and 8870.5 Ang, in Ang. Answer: 0.7 Ang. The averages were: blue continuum 25.7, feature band 25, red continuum 25.2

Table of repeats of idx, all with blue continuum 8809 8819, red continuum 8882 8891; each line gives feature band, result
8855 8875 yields 0.7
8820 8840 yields 0.1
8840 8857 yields 0.0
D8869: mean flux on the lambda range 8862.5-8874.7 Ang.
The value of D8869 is 24.3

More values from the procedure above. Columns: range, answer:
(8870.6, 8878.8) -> 25.7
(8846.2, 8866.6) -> 24.9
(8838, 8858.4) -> 25.6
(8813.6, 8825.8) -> 26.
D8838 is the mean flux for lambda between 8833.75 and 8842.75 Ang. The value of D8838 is 25.4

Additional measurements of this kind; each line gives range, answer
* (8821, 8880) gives 25.2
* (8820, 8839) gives 25.5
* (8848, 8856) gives 25.5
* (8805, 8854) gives 25.6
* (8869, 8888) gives 25.2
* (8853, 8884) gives 24.8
